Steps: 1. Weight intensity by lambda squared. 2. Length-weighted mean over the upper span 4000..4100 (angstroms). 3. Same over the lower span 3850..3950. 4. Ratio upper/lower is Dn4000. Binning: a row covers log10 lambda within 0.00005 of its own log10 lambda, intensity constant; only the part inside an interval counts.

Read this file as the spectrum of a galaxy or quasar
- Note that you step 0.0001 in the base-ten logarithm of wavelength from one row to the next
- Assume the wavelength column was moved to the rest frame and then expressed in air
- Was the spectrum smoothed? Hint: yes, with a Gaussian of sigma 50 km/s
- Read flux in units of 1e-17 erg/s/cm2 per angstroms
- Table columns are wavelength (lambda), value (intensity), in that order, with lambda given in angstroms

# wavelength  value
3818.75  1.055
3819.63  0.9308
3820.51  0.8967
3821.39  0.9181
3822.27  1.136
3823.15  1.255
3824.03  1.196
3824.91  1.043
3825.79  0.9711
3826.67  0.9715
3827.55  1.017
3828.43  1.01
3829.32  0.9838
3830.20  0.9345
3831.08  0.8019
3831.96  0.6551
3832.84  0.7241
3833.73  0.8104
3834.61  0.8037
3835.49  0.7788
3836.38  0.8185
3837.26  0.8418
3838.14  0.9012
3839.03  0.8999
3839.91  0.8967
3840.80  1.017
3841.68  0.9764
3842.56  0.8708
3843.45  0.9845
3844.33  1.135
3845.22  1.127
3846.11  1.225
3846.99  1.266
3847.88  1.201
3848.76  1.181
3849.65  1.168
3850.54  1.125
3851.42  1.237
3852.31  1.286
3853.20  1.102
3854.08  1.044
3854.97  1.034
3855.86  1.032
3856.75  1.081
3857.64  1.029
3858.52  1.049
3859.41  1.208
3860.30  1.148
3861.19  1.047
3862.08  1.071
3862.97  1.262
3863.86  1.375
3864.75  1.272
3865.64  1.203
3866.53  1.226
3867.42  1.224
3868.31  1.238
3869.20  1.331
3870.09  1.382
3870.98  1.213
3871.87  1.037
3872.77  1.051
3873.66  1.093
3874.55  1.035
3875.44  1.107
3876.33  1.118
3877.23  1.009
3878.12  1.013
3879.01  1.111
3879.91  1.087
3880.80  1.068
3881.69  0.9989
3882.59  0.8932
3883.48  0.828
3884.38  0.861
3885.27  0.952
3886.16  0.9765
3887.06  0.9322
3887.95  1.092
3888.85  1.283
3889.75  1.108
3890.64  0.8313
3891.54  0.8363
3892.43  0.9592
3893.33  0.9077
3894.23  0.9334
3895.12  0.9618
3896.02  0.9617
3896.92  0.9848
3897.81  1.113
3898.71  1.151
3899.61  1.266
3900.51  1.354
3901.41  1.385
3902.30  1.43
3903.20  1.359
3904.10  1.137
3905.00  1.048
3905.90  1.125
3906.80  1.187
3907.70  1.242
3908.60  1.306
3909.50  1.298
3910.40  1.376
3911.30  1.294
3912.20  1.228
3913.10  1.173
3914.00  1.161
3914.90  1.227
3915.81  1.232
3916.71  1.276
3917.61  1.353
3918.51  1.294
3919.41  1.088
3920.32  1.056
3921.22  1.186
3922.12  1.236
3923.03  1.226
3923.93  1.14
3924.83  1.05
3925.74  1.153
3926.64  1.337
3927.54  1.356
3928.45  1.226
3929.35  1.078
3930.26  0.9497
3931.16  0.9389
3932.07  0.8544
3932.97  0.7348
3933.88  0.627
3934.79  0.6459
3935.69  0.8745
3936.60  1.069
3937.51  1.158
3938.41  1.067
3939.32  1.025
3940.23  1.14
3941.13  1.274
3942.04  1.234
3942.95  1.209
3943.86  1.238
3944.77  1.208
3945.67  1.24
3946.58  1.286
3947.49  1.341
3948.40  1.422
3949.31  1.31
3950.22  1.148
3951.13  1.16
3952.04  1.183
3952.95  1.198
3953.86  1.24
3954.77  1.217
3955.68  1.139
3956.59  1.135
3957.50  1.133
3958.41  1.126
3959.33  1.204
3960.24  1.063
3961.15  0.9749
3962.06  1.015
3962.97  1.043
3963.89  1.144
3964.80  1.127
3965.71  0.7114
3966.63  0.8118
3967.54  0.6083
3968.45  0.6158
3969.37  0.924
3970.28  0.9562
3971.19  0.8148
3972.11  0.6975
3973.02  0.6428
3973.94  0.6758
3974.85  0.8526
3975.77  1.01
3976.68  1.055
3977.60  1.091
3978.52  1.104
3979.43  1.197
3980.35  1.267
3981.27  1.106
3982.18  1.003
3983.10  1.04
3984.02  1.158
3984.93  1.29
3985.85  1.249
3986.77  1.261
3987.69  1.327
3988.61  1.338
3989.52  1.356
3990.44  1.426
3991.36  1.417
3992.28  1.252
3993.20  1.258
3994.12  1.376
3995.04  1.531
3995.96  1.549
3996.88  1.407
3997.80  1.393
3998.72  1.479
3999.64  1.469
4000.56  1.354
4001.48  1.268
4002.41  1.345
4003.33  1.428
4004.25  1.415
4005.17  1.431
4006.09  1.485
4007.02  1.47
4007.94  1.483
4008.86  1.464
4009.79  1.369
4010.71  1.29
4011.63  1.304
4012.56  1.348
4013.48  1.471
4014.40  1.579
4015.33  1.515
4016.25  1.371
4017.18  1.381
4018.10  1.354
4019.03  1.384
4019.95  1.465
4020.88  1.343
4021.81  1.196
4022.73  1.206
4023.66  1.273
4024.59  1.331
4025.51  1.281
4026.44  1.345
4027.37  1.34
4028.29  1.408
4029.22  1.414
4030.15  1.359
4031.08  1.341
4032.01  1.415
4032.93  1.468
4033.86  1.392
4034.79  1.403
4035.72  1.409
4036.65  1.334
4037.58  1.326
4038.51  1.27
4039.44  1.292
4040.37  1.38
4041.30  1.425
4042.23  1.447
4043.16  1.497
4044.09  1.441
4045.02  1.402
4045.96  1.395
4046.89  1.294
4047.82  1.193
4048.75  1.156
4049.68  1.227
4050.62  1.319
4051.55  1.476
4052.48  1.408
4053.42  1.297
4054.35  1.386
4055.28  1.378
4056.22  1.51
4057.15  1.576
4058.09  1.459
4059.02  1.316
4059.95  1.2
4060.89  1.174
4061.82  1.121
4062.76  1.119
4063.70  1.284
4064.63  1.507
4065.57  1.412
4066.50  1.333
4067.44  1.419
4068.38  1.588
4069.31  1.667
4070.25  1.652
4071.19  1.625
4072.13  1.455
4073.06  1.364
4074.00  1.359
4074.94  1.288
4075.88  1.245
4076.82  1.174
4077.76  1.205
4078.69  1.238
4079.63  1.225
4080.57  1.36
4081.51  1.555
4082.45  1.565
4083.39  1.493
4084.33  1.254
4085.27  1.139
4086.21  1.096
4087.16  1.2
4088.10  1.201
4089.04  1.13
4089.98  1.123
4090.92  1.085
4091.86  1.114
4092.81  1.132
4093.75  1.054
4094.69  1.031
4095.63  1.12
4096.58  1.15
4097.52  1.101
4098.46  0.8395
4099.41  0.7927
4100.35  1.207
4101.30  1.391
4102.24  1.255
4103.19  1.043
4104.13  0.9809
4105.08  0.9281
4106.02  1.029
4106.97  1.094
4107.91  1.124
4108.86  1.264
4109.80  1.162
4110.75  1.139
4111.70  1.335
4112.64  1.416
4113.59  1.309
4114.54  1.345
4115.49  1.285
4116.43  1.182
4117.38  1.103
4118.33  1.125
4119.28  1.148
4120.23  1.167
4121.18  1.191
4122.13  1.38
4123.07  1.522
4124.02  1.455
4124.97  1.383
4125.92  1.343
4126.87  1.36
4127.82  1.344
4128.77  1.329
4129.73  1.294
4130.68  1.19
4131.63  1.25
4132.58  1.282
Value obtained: 1.27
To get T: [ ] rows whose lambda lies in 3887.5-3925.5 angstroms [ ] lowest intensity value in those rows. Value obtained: 0.8313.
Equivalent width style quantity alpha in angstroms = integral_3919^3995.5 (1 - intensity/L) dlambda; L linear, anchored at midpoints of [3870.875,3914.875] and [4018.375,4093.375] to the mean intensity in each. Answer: 5.8 angstroms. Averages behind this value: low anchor 1.1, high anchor 1.34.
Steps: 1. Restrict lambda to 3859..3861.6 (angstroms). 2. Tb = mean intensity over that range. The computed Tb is 1.13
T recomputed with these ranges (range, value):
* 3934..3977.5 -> 0.6083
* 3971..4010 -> 0.6428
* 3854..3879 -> 1.009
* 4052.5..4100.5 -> 0.7927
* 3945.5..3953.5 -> 1.148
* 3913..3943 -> 0.627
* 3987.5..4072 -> 1.119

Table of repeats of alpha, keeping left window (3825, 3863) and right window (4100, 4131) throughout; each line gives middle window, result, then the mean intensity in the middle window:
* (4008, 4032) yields -4.3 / 1.37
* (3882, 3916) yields -1.7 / 1.11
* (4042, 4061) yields -2.8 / 1.36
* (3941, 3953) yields -1.6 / 1.25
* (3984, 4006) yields -4.5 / 1.37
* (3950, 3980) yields 3.0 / 1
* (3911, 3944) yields -1.0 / 1.12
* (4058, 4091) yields -3.3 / 1.32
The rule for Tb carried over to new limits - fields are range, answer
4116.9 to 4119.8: 1.12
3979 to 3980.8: 1.23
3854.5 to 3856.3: 1.03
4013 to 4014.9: 1.52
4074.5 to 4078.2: 1.23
